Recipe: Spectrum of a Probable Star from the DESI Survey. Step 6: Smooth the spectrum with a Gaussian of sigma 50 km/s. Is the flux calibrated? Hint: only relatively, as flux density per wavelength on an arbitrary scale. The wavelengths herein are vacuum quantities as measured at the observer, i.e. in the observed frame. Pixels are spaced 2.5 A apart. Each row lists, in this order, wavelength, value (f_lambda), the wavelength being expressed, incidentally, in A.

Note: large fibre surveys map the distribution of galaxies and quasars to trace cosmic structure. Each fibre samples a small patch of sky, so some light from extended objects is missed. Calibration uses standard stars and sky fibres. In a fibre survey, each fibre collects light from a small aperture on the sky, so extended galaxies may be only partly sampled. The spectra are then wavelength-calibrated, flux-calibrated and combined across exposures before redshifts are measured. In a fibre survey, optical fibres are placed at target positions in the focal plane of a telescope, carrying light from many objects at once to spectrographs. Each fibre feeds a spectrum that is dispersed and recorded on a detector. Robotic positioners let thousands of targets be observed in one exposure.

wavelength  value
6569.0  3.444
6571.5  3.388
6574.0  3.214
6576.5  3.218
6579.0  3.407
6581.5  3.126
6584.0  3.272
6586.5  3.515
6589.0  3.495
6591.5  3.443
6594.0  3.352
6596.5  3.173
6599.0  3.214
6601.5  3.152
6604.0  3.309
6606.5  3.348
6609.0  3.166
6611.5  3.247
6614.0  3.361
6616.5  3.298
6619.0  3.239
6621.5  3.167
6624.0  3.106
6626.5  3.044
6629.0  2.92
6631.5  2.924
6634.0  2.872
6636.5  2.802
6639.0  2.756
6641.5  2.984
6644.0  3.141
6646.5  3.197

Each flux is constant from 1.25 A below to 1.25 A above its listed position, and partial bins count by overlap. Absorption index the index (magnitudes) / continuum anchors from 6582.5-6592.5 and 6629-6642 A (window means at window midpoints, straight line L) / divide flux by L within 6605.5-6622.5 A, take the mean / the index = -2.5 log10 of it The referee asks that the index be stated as -0.05 mag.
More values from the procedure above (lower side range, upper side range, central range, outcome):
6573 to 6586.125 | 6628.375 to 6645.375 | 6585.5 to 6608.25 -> -0.06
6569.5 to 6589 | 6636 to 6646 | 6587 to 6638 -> -0.02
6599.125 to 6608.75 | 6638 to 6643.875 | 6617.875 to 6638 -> 0.01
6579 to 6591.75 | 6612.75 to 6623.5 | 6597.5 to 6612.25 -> 0.02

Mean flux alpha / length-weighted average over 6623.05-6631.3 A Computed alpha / 3.01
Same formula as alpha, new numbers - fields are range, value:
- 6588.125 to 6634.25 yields 3.21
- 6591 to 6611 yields 3.26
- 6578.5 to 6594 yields 3.37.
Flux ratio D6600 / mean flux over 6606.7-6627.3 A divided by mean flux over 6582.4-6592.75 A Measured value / 0.94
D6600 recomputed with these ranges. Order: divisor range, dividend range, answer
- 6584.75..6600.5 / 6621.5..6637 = 0.88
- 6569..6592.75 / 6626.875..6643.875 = 0.87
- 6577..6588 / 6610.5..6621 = 0.99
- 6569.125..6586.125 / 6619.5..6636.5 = 0.91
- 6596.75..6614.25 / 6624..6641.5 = 0.90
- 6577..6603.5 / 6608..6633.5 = 0.95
